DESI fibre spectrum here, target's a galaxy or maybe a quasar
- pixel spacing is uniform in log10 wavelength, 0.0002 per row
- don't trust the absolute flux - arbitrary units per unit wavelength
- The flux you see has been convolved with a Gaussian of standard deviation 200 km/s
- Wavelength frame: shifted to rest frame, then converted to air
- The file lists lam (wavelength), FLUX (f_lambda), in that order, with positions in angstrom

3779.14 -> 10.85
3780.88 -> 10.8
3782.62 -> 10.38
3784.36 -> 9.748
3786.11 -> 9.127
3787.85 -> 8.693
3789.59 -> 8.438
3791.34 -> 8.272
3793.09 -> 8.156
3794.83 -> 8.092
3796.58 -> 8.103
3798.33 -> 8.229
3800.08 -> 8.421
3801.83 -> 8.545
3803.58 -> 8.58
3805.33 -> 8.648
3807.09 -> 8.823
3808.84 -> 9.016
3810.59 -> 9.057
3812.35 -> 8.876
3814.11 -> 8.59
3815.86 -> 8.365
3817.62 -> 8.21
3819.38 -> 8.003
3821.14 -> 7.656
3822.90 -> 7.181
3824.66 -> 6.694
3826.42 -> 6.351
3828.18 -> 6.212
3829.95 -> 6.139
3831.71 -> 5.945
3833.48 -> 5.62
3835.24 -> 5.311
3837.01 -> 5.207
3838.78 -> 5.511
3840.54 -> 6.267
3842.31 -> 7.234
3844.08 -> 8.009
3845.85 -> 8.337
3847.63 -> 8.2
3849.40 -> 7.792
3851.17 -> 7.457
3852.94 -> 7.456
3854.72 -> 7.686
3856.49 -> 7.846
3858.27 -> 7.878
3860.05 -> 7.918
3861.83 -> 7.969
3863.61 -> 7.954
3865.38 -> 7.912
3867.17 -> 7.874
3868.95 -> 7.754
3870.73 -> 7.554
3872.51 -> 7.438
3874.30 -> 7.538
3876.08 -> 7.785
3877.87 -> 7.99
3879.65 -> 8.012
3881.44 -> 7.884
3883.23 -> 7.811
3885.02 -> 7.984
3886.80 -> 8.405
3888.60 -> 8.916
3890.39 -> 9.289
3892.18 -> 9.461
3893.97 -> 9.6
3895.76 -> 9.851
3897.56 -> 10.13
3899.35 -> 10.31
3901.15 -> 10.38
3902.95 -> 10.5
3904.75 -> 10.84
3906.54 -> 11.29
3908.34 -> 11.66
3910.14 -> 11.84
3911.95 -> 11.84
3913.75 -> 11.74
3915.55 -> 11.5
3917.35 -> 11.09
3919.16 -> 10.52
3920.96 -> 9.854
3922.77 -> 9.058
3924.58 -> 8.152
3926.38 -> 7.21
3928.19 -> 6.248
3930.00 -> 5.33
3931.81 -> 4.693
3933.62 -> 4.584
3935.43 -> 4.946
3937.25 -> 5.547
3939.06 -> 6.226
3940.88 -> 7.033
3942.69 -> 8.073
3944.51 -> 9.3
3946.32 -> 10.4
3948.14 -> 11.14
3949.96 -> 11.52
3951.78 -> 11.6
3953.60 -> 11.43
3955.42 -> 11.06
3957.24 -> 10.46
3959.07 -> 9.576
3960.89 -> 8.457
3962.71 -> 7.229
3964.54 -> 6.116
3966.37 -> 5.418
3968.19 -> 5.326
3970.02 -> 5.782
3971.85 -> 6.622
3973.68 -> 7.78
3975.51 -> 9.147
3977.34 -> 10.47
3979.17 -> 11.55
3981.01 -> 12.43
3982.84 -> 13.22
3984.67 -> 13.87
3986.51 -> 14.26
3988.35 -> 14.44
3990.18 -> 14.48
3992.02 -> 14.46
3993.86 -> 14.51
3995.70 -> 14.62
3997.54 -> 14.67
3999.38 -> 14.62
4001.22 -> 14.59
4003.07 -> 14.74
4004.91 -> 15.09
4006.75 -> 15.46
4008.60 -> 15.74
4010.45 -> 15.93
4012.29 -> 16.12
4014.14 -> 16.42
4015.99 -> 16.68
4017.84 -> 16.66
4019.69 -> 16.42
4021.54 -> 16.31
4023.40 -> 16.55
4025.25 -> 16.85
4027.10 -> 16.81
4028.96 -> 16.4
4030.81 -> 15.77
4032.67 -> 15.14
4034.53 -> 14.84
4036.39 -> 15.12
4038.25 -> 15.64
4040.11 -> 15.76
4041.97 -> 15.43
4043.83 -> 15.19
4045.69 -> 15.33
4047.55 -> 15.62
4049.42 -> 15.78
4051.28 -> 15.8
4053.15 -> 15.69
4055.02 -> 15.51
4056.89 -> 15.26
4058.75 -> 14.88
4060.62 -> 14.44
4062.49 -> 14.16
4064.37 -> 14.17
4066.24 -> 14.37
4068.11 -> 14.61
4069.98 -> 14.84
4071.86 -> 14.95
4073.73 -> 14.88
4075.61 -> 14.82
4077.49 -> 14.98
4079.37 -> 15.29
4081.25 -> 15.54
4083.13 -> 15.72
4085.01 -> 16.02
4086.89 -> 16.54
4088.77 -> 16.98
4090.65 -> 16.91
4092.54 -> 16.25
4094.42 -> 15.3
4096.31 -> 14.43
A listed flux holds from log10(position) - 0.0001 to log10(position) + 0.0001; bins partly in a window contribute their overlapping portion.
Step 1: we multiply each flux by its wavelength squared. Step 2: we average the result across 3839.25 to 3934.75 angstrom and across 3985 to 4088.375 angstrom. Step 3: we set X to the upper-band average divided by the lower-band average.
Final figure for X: 1.9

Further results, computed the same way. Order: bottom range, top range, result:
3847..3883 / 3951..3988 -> 1.31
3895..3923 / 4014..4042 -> 1.58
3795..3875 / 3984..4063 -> 2.24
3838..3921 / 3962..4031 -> 1.59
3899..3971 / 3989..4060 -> 1.84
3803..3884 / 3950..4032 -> 1.84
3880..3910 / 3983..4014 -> 1.62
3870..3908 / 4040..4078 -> 1.81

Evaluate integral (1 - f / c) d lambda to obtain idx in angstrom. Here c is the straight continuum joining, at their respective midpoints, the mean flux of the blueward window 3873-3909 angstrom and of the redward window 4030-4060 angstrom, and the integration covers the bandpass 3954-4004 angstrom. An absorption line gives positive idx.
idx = 6.8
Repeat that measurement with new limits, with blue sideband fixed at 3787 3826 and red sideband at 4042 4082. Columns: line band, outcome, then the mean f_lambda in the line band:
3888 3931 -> 4.4 angstrom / 9.85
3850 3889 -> 8.2 angstrom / 7.85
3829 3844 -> 5.1 angstrom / 6.02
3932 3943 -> 5.5 angstrom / 5.87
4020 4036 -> -2.2 angstrom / 16.1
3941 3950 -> 1.7 angstrom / 9.69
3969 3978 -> 3.4 angstrom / 7.86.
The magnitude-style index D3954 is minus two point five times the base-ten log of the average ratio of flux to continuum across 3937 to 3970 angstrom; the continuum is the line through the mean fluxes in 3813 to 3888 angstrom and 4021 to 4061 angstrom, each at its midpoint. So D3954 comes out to 0.34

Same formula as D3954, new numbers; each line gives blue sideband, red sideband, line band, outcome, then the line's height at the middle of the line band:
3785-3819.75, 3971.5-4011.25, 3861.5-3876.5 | 0.30 mag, 10.2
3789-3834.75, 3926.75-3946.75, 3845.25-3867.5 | -0.07 mag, 7.36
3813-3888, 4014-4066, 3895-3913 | -0.12 mag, 9.74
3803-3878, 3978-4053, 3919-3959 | 0.38 mag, 11.9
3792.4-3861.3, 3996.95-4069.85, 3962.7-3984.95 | 0.45 mag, 13.2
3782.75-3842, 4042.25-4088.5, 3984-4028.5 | -0.15 mag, 13.5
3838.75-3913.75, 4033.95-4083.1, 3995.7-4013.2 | -0.15 mag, 13.2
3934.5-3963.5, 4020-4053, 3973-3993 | -0.07 mag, 11.6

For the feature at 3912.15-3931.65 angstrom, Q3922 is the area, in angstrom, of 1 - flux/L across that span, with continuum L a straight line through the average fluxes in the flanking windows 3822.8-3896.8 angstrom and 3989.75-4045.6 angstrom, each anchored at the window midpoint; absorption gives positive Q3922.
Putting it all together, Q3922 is 3.0 angstrom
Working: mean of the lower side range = 7.57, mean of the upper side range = 15.6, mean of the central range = 9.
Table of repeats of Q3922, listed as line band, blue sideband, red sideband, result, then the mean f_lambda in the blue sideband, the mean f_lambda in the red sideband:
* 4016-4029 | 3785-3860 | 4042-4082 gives -2.58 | 7.68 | 15.1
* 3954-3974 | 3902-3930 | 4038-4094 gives 6.84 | 10.1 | 15.4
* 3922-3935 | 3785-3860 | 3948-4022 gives 5.25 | 7.68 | 12.4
